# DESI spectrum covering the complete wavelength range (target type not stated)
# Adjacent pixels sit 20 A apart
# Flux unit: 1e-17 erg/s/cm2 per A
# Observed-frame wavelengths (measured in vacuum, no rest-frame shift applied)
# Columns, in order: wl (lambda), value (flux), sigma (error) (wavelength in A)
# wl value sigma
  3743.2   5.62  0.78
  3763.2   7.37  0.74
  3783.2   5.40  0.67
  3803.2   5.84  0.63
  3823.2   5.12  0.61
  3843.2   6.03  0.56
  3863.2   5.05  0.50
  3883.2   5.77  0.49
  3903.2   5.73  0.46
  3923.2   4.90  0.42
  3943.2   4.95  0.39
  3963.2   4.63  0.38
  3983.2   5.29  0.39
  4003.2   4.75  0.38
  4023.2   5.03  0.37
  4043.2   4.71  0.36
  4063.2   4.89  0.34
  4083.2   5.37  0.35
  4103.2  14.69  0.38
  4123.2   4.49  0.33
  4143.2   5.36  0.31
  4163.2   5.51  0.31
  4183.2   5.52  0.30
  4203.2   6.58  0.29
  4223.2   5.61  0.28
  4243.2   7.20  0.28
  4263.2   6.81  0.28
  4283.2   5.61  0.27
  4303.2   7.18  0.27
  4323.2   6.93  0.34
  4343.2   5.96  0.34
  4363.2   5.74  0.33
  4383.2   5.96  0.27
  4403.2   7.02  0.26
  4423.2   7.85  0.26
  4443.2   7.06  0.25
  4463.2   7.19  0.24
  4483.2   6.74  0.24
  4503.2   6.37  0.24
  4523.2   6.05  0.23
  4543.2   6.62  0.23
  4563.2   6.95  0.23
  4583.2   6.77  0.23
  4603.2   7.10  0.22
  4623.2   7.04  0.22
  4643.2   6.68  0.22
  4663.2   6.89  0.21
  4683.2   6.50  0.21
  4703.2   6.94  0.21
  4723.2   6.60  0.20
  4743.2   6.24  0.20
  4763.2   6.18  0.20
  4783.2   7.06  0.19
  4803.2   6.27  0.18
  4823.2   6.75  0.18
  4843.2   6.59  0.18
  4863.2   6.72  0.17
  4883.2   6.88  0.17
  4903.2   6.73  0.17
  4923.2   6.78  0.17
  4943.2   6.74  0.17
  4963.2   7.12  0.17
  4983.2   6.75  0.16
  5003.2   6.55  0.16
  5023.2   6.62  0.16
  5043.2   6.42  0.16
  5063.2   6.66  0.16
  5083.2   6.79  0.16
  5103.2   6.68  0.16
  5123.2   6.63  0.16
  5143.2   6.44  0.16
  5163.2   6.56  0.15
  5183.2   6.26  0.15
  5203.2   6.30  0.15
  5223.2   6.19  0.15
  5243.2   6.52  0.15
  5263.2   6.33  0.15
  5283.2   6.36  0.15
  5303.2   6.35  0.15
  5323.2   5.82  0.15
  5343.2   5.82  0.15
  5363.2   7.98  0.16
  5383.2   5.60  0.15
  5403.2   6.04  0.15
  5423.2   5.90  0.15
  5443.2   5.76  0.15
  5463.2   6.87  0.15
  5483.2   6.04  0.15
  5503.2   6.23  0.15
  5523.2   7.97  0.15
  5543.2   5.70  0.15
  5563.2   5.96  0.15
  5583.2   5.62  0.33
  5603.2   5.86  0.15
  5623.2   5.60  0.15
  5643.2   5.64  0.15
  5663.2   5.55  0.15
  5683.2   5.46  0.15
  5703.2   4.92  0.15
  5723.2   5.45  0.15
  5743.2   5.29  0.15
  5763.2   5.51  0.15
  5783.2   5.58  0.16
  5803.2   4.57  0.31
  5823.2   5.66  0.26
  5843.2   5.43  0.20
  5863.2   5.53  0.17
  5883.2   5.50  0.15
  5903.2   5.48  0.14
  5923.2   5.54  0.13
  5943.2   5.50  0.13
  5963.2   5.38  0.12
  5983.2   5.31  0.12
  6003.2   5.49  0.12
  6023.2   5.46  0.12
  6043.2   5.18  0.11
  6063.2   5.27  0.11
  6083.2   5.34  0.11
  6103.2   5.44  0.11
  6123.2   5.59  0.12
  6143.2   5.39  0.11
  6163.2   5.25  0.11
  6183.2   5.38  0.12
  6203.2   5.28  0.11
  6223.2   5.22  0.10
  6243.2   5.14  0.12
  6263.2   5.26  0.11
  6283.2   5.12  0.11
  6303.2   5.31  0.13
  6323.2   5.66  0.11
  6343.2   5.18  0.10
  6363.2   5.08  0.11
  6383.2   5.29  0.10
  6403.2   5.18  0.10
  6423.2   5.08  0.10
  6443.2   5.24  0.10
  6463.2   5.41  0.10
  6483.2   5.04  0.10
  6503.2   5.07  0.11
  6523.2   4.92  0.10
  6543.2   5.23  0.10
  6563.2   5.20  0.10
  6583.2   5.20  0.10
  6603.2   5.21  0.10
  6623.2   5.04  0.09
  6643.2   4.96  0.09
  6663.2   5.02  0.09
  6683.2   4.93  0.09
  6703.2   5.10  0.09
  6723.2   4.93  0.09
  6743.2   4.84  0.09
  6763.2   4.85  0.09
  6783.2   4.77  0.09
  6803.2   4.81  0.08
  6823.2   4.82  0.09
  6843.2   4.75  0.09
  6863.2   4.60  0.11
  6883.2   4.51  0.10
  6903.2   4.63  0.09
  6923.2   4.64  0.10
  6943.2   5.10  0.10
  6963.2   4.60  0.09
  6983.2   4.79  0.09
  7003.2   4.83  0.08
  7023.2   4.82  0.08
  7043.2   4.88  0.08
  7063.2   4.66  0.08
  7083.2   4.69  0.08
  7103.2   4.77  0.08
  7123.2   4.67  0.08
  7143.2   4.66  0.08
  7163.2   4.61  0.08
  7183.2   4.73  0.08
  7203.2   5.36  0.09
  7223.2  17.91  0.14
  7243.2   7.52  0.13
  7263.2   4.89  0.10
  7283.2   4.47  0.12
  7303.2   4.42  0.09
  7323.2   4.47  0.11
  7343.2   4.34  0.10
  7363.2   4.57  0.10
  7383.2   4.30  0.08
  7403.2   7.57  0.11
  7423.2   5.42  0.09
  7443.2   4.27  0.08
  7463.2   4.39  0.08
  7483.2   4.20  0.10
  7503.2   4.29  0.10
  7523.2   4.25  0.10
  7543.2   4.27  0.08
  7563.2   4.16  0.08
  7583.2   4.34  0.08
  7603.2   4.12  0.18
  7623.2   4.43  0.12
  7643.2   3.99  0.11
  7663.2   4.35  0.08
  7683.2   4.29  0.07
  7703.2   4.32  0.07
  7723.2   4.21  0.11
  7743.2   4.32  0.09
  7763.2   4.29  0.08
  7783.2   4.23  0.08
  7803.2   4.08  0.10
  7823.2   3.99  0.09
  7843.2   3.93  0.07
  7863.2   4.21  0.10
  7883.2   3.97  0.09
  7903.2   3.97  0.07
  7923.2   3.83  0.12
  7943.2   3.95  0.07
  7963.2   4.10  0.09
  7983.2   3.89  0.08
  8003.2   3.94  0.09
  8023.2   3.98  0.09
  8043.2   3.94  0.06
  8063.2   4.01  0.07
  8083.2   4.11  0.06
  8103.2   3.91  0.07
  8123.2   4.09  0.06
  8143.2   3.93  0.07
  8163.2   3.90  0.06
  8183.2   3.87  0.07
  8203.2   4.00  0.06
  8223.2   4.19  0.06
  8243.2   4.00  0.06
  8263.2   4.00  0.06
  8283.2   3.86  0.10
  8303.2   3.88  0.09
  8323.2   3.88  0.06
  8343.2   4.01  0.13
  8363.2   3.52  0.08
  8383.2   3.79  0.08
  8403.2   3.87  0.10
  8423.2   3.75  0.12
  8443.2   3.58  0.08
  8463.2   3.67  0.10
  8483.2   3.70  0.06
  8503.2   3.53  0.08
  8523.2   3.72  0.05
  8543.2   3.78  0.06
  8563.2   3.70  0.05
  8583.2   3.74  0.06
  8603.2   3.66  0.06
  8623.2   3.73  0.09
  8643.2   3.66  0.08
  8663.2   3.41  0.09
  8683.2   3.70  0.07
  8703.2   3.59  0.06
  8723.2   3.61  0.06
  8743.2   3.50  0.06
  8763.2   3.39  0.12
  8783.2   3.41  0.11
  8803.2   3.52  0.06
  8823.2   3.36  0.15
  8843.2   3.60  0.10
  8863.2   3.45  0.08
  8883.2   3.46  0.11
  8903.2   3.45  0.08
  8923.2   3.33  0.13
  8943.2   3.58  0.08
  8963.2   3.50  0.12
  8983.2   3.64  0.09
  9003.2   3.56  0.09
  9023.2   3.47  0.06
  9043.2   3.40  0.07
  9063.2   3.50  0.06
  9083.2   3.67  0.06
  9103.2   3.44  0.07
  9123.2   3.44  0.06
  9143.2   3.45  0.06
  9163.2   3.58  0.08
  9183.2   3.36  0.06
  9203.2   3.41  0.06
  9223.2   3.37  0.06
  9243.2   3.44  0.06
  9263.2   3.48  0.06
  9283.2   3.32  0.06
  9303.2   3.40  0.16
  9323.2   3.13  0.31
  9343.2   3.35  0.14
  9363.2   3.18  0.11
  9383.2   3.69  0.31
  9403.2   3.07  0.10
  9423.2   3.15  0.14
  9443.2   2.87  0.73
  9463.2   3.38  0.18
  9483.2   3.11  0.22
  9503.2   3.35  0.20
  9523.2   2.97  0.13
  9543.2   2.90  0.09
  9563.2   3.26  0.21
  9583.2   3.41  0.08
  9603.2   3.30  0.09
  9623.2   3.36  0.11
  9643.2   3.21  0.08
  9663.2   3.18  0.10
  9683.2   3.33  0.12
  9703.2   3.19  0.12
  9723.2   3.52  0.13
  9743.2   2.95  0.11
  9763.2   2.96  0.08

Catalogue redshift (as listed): 0.101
